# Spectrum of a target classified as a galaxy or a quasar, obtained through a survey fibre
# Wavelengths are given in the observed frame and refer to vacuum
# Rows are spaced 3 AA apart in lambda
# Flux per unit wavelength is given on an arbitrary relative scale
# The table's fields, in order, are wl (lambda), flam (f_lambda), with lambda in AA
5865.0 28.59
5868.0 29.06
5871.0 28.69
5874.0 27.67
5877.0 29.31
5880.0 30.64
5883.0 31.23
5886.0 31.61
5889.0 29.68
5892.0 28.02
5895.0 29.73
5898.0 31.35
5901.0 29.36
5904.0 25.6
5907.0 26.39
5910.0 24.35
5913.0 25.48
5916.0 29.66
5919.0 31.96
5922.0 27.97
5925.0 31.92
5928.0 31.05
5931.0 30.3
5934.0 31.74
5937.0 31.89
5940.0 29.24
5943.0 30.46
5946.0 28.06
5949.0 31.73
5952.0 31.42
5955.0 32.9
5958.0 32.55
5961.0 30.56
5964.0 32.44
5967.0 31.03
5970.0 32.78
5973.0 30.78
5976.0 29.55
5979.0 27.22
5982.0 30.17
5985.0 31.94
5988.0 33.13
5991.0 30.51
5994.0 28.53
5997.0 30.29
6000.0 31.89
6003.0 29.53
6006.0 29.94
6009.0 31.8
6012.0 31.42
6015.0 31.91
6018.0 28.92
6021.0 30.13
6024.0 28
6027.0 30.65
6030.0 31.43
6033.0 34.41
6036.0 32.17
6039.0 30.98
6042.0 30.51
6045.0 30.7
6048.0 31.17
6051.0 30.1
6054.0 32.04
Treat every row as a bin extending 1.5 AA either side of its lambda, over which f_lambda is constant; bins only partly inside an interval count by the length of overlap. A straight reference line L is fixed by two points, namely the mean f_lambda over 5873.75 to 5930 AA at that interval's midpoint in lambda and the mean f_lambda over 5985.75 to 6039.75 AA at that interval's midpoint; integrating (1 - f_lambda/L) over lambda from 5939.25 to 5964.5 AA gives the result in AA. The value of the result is -0.9 AA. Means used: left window 29.1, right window 30.9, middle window 31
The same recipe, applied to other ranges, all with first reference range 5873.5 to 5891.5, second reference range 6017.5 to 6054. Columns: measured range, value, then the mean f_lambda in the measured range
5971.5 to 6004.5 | 0.3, 30.3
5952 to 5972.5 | -1.0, 31.9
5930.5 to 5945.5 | -0.1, 30.6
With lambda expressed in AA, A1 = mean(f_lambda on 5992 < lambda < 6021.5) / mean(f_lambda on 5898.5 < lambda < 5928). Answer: 1.07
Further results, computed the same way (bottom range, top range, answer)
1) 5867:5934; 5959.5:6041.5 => 1.06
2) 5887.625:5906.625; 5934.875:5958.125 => 1.08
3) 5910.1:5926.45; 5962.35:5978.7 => 1.07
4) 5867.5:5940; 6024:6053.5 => 1.06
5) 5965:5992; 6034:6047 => 1.01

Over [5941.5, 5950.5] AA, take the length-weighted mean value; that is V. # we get 30.1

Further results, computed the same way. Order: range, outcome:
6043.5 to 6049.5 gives 30.9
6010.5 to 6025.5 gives 30.1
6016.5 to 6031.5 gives 29.8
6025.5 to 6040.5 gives 31.9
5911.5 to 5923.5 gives 28.8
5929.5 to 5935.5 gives 31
